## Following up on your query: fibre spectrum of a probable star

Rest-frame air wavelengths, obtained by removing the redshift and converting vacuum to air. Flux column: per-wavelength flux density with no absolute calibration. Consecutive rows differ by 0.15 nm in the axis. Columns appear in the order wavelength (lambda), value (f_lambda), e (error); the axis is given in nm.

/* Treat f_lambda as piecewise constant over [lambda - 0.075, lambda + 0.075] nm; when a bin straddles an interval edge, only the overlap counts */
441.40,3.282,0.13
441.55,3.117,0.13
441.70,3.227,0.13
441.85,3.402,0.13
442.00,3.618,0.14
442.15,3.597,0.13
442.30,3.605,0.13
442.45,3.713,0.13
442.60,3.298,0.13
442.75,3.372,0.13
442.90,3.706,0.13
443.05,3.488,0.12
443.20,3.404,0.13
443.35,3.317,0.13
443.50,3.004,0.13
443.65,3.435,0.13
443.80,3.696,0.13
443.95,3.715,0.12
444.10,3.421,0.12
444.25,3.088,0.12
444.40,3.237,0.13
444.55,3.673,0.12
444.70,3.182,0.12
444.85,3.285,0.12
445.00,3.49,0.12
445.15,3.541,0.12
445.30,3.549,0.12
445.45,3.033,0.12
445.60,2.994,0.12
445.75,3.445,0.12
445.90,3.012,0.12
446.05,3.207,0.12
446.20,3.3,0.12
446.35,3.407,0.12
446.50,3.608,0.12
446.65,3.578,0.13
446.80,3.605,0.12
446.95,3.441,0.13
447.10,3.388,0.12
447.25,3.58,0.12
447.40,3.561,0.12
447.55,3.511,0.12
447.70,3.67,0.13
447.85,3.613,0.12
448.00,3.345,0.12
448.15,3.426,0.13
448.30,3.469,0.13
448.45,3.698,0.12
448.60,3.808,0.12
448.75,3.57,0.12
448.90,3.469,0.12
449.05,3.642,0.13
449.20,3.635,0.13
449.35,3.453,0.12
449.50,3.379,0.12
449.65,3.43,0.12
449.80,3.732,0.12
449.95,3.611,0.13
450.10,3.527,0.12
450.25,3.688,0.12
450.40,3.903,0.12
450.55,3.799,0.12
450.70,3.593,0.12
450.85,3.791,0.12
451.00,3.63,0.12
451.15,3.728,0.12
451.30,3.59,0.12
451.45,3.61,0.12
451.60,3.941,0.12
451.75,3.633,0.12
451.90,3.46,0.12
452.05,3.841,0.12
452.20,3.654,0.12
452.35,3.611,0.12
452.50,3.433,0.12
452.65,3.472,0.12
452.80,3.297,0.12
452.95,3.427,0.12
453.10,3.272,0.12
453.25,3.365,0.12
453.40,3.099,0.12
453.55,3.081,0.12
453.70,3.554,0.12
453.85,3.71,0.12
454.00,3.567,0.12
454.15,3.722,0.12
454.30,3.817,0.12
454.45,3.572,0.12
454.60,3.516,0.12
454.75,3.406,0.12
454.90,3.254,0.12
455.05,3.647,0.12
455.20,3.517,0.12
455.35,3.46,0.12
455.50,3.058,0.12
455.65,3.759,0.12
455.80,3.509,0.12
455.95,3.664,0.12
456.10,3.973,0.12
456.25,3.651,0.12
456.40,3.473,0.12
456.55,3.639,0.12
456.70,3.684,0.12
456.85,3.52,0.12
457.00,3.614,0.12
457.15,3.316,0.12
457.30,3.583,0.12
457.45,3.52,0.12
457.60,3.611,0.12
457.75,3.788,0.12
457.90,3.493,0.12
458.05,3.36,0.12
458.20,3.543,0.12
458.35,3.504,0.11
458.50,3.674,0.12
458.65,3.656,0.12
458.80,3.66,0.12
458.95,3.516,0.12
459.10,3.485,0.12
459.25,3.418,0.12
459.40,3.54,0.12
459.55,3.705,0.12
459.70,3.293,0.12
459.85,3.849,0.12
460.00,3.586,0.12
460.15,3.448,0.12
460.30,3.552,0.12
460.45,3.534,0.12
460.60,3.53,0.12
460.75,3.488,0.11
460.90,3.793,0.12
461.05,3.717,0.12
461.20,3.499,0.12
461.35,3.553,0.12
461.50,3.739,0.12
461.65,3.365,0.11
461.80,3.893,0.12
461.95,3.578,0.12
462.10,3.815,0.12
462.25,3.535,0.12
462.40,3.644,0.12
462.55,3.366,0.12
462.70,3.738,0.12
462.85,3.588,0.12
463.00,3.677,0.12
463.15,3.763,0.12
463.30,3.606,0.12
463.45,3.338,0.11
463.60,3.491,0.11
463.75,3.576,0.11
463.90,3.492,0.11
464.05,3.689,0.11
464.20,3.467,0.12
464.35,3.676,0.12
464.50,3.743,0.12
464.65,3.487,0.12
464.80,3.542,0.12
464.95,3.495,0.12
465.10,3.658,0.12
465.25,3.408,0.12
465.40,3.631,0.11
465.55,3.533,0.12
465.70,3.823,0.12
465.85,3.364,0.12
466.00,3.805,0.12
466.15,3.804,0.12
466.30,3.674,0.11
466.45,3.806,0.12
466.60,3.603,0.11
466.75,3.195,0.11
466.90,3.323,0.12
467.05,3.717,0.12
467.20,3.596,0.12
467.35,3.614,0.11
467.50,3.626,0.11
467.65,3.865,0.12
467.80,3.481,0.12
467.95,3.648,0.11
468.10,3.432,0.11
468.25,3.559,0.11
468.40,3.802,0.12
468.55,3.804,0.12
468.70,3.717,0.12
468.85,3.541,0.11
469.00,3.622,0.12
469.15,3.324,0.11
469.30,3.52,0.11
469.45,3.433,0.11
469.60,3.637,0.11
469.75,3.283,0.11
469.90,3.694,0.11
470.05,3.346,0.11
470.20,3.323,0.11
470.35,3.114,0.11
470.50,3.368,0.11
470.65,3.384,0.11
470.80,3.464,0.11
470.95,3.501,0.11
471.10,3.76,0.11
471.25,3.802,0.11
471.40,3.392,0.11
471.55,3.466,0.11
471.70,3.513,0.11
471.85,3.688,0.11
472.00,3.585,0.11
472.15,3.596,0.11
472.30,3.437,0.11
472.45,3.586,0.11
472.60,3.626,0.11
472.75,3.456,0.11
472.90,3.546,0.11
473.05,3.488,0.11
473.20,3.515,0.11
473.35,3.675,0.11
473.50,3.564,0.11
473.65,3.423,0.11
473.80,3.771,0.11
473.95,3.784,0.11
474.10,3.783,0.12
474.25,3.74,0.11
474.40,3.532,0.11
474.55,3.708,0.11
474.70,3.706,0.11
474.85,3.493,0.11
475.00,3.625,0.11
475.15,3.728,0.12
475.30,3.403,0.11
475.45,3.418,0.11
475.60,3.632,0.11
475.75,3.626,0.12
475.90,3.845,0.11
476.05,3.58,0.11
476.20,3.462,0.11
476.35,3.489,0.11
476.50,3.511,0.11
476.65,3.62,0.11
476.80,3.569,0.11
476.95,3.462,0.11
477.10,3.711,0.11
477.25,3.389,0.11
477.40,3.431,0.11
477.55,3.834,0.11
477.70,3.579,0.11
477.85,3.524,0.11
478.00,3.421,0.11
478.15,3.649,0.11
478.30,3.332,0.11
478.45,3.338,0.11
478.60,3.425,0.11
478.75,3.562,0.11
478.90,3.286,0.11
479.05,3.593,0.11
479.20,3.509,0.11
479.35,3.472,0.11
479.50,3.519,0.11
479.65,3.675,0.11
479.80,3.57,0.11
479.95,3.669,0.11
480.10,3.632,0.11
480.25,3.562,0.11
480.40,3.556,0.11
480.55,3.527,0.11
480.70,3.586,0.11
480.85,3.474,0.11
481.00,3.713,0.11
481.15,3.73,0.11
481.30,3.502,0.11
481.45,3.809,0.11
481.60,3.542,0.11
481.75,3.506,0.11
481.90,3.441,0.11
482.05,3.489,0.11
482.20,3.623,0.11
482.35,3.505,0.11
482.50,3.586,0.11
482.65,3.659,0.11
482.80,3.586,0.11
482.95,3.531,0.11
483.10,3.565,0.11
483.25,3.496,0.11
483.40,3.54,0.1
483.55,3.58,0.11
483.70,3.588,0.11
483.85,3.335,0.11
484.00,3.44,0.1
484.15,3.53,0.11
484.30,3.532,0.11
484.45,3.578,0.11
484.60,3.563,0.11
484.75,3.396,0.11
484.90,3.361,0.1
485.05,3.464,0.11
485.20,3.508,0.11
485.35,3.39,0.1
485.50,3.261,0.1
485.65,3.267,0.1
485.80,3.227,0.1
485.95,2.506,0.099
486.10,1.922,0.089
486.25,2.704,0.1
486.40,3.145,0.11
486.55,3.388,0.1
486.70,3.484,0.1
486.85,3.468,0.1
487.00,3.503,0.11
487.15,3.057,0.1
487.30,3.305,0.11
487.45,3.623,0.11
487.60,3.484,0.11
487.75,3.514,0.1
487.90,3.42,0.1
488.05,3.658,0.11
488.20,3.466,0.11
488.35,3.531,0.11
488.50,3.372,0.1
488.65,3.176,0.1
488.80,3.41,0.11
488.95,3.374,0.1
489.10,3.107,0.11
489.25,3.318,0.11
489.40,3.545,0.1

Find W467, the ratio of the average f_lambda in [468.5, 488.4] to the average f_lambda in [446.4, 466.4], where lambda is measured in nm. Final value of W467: 1.0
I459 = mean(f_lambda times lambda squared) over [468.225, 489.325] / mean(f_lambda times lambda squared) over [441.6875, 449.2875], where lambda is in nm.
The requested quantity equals 1.2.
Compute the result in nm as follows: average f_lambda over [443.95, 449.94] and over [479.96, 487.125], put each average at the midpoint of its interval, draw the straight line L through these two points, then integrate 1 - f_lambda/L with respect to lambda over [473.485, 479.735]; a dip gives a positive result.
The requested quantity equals -0.24 nm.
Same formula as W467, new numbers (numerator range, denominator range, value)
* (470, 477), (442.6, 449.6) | 1.03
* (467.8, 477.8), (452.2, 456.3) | 1.02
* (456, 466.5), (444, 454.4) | 1.02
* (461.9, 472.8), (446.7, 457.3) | 1.00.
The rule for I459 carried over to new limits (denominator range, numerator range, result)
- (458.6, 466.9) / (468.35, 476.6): 1.03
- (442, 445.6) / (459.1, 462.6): 1.13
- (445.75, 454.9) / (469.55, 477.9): 1.11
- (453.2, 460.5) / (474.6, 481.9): 1.10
